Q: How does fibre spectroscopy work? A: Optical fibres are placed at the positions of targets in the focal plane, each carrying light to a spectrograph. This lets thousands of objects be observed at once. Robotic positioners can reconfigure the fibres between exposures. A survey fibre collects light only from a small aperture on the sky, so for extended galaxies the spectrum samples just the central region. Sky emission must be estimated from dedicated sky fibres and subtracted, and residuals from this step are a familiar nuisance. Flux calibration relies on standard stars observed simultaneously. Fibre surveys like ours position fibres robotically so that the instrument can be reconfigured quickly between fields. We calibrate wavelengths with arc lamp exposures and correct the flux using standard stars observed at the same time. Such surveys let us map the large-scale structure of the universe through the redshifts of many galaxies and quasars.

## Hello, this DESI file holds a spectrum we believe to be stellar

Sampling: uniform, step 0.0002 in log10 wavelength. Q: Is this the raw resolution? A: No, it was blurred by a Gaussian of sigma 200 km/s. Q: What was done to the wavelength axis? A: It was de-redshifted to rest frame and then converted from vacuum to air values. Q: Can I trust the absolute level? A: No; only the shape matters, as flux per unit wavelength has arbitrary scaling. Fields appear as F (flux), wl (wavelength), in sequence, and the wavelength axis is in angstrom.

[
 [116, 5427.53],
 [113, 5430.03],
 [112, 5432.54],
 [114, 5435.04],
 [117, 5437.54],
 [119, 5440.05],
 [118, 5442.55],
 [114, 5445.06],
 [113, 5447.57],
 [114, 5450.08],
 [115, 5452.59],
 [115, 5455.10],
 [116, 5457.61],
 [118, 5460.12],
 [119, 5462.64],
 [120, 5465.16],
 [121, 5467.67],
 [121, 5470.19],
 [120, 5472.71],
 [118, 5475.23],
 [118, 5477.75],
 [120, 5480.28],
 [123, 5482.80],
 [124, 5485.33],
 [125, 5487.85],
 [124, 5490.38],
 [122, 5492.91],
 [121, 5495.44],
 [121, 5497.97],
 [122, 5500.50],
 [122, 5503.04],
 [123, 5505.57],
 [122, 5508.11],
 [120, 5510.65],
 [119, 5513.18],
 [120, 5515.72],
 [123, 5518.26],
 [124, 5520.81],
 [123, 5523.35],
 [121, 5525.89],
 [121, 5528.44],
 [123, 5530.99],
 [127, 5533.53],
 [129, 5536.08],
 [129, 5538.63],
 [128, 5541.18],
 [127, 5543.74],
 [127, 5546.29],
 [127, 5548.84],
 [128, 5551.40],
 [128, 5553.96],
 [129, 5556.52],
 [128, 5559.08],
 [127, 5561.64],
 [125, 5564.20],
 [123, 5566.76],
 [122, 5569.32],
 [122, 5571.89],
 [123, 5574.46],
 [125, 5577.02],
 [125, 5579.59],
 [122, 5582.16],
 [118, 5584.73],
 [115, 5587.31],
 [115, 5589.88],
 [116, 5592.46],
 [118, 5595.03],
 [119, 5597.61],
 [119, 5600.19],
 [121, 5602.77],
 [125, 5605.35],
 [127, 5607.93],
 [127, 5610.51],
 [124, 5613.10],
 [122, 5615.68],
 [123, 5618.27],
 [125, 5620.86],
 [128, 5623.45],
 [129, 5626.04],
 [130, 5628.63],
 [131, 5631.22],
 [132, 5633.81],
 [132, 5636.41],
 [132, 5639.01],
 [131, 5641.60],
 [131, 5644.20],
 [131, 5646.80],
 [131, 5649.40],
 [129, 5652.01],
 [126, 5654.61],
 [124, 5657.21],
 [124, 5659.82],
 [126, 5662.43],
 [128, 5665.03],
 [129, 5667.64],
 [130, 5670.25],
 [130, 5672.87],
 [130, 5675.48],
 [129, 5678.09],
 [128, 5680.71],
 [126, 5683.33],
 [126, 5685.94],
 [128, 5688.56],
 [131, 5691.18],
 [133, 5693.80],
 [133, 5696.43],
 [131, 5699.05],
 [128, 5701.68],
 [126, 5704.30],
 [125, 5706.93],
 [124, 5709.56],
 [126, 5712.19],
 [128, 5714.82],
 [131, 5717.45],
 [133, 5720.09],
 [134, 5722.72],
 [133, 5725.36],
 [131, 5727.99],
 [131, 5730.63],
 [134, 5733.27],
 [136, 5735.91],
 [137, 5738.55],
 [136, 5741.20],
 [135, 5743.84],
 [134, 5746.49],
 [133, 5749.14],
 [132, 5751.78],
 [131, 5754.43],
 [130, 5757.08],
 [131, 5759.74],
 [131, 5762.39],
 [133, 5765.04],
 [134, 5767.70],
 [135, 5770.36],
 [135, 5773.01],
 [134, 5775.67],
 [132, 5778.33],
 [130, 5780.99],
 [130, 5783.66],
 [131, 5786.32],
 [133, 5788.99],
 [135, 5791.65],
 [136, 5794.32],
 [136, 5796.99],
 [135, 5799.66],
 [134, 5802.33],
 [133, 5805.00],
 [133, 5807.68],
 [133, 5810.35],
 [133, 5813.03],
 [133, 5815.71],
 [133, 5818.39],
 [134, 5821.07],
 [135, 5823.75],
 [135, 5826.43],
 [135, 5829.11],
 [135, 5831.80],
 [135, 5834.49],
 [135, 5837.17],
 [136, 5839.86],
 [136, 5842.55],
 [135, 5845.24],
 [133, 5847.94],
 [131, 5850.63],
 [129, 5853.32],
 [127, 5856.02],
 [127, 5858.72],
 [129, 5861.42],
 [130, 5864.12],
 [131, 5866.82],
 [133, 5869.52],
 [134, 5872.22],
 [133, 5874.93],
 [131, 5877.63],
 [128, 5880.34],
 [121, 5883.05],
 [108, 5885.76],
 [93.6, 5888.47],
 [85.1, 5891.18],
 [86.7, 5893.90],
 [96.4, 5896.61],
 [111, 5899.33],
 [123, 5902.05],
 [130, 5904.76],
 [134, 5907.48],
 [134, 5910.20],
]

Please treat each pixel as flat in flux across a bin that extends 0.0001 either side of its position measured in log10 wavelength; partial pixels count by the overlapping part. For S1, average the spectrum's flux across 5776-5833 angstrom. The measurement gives 134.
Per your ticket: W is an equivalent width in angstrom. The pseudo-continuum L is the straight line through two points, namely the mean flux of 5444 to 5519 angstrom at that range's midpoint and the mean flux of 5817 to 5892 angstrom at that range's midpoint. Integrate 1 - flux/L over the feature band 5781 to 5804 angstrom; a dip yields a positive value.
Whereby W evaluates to -1.2 angstrom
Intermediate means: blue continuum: 120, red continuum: 128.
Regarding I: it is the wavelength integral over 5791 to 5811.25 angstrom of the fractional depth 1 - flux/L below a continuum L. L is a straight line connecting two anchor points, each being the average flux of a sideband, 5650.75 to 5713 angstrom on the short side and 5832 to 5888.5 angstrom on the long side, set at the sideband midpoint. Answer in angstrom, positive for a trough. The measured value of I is -0.9 angstrom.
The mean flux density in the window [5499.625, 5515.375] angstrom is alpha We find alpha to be 121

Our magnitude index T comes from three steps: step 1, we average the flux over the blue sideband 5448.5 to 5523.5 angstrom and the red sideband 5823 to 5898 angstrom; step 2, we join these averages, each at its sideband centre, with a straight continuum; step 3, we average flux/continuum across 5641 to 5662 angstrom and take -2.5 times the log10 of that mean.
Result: -0.05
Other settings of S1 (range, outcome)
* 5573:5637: 124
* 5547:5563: 128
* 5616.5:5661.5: 129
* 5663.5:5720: 129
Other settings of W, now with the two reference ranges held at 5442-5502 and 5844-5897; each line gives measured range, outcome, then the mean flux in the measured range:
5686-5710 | -1.65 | 129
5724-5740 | -1.72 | 134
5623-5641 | -1.58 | 131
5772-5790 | -1.65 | 132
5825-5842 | -1.95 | 135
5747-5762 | -1.33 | 132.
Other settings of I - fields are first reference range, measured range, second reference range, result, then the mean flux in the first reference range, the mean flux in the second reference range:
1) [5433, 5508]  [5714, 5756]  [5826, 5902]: -3.6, 119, 124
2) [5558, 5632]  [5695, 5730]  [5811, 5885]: -0.6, 123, 132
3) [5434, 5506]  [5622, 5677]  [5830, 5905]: -3.6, 119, 124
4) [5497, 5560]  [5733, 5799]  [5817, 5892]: -3.1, 124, 128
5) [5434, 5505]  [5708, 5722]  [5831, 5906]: -0.8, 119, 124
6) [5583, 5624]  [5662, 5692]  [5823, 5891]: -1.2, 121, 129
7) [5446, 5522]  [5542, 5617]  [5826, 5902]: -1.4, 120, 124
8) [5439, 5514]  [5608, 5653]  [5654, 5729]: -0.9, 120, 129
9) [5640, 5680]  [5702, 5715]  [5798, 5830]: 0.4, 129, 134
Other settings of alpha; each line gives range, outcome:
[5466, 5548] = 123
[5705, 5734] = 130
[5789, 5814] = 134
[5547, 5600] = 123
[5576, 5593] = 119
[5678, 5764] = 131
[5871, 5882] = 131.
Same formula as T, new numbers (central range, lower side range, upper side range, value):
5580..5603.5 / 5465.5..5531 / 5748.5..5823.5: 0.062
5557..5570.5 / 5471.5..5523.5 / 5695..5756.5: -0.008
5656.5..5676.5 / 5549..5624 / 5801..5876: -0.013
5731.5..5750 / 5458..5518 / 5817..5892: -0.073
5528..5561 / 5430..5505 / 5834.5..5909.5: -0.066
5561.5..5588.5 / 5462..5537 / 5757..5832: 0.022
